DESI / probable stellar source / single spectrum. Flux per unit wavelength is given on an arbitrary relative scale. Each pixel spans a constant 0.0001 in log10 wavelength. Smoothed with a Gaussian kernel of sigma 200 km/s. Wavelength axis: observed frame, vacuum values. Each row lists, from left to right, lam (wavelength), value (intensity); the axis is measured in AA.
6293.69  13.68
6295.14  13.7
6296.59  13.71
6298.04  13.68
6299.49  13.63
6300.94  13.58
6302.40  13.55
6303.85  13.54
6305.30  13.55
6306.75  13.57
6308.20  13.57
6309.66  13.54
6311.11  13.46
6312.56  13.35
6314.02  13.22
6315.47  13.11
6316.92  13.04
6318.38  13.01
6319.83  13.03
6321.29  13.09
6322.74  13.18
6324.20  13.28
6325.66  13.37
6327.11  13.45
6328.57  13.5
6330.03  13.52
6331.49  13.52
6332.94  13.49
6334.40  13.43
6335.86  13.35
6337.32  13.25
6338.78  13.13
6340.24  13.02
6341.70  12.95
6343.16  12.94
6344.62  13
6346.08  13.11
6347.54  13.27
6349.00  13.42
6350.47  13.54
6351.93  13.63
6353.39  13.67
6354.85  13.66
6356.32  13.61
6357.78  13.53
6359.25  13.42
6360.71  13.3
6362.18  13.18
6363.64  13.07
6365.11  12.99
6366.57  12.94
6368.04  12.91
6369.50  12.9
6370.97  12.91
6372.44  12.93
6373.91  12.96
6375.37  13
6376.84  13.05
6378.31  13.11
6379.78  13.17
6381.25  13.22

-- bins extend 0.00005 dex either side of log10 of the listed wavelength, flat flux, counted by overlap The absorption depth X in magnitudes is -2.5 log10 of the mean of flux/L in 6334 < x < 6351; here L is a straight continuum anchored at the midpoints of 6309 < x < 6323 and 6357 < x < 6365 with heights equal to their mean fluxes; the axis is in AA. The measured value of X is 0.00 mag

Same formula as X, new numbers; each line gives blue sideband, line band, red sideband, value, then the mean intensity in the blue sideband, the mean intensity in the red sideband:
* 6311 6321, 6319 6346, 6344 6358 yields 0.004 mag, 13.2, 13.4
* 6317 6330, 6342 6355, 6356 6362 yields 0.002 mag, 13.2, 13.4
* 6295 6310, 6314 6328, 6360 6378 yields 0.020 mag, 13.6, 13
